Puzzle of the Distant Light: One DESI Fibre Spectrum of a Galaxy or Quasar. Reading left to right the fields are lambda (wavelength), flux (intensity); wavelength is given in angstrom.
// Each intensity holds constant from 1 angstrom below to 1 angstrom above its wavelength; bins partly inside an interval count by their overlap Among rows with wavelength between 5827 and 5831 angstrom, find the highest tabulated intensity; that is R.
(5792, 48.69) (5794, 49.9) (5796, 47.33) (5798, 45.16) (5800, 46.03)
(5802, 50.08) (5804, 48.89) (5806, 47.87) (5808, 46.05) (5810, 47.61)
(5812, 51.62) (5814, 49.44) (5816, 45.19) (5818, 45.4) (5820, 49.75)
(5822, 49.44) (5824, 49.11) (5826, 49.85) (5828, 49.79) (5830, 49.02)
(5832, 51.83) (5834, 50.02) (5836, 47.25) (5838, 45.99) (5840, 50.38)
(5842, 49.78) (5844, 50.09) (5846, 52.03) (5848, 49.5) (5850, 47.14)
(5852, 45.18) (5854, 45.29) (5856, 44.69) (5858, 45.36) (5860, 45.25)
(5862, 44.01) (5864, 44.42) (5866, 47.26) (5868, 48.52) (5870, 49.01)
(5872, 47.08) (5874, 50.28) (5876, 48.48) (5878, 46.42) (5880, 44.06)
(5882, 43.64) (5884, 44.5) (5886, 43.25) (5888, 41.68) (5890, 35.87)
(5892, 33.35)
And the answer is 49.79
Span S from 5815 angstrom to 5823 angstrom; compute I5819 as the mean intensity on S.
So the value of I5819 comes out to 47.4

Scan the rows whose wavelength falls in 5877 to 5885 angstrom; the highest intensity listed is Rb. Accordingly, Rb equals 46.42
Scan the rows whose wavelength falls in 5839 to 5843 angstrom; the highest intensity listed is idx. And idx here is 50.38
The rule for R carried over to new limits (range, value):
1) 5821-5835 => 51.83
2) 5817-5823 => 49.75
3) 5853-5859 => 45.36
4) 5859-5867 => 47.26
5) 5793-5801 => 49.9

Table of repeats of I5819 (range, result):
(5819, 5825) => 49.4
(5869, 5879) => 48.3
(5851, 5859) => 45.1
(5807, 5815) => 48.7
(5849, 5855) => 45.9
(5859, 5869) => 45.9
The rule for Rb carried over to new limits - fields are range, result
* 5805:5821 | 51.62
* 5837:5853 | 52.03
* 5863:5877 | 50.28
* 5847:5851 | 49.5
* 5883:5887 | 44.5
